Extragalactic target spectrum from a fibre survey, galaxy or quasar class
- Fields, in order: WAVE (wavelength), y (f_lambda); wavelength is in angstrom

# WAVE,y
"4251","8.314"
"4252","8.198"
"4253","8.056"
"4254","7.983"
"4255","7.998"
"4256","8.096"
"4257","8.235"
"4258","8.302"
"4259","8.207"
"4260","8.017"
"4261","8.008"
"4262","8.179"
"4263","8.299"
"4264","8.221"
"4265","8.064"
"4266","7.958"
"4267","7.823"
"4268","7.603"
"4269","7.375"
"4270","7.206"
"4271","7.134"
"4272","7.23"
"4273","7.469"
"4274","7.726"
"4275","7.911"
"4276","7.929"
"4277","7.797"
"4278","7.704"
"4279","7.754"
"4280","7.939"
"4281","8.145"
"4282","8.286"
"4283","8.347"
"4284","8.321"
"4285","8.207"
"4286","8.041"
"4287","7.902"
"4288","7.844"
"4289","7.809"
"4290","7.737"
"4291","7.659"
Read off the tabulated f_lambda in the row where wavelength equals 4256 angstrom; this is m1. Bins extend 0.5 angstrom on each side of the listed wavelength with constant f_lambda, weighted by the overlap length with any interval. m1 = 8.096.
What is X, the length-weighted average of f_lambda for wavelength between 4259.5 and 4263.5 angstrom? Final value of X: 8.13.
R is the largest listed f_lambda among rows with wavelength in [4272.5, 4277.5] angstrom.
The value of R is 7.929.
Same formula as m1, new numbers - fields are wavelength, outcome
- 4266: 7.958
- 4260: 8.017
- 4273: 7.469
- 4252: 8.198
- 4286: 8.041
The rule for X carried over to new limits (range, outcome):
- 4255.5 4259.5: 8.21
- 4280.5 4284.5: 8.27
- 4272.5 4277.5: 7.77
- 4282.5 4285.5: 8.29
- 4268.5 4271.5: 7.24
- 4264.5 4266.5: 8.01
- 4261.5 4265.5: 8.19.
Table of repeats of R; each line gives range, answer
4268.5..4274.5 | 7.726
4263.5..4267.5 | 8.221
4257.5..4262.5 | 8.302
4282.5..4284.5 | 8.347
